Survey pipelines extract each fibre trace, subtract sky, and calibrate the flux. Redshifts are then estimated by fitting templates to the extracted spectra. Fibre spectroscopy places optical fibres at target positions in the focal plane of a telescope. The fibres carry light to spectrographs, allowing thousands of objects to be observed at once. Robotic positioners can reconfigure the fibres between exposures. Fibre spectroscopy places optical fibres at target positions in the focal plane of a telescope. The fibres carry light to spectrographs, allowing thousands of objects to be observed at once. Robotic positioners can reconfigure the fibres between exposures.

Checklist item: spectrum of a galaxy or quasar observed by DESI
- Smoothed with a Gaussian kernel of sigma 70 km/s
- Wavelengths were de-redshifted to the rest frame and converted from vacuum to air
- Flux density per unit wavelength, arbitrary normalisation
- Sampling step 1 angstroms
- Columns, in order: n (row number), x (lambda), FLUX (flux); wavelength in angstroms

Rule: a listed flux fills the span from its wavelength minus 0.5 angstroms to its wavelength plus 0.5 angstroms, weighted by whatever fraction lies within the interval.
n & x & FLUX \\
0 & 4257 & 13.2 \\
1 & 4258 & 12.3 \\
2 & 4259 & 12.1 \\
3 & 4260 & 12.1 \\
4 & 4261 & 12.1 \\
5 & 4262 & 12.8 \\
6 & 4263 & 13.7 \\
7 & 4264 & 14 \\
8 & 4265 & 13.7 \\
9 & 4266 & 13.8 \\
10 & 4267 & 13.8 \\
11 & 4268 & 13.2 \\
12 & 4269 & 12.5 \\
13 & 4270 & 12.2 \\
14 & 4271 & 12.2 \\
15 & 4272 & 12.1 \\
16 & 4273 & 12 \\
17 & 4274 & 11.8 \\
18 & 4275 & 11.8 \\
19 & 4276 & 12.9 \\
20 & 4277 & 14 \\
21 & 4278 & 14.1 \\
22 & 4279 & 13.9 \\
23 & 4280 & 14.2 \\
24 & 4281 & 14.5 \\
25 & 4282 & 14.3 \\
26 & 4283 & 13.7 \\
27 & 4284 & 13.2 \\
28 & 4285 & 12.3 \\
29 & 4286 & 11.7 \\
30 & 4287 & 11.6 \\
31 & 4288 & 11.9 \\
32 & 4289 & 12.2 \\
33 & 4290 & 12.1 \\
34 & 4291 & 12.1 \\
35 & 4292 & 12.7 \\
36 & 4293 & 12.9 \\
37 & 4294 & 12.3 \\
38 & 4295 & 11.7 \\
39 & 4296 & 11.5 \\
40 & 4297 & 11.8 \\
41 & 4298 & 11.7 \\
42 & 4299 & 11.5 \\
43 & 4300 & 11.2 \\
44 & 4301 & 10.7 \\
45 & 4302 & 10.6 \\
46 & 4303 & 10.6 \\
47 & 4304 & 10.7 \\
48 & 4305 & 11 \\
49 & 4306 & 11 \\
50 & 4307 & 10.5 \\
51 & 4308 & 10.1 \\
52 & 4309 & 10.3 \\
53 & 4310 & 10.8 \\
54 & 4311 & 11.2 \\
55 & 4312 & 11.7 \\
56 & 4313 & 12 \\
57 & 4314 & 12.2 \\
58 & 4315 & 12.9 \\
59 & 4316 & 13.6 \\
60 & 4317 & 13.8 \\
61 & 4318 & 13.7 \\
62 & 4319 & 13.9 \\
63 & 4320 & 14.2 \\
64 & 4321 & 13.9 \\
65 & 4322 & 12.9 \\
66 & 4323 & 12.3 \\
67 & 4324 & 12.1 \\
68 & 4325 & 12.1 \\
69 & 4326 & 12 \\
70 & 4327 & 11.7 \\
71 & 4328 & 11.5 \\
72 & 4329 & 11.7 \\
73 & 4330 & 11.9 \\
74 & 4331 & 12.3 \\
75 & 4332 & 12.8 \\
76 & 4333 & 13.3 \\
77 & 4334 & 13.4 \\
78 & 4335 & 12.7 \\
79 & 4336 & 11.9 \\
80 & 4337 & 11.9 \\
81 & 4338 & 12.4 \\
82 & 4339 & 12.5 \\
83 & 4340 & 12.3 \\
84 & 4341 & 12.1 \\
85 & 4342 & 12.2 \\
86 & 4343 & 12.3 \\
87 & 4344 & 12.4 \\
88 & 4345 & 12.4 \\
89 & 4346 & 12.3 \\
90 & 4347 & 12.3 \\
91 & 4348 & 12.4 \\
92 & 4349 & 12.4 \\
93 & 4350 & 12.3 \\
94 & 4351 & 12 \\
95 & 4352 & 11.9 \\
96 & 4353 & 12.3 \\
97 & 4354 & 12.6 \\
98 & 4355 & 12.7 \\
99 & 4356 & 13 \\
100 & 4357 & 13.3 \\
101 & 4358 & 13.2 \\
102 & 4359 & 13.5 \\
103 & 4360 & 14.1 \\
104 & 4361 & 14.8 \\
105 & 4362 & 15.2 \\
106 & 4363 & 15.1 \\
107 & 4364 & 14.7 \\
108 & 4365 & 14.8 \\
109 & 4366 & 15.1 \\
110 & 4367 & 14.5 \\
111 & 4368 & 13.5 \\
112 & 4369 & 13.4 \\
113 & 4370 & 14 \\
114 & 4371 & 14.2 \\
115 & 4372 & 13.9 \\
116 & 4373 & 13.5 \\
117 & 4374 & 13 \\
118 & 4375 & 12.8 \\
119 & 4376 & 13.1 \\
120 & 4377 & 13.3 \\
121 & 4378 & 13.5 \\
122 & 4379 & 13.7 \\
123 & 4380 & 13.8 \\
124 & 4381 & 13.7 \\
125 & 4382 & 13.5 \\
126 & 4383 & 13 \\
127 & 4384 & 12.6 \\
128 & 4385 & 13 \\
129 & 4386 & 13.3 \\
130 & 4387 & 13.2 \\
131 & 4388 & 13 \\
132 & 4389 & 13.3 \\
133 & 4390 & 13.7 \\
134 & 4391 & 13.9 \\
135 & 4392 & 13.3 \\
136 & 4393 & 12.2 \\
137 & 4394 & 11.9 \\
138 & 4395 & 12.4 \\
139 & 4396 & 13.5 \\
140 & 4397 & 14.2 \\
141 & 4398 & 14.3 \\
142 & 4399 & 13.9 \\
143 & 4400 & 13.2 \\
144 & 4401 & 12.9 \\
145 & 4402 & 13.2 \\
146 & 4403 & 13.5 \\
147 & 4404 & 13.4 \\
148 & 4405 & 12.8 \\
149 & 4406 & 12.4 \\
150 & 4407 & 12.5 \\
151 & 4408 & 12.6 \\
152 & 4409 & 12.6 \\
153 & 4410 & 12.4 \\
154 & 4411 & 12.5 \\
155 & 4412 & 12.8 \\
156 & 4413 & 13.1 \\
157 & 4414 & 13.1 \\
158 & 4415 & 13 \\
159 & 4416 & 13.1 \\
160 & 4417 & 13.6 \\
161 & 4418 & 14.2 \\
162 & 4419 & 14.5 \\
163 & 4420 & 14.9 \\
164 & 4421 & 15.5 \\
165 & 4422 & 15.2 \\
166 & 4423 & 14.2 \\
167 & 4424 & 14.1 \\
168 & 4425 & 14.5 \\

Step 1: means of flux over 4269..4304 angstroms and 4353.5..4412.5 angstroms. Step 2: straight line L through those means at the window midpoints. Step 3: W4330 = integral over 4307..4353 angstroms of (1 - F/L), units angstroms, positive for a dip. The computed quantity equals 1.80 angstroms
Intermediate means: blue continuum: 12.3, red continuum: 13.4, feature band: 12.3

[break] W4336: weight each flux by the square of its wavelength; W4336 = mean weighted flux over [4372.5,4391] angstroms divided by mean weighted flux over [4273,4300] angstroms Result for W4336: 1.1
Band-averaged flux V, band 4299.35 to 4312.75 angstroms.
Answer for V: 10.8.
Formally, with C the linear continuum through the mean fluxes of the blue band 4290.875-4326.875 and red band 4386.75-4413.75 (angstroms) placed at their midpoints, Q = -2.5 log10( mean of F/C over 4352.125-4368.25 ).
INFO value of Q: -0.106 mag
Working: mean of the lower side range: 11.9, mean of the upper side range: 13.1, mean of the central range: 13.9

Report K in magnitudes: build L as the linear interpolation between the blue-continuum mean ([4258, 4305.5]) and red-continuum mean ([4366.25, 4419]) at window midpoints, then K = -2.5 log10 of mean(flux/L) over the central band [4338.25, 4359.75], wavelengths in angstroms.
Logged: 0.04 mag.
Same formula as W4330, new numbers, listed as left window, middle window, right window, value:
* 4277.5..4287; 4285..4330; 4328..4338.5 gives 3.4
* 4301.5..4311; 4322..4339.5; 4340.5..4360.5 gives -0.8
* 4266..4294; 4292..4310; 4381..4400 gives 2.4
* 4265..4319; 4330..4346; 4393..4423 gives 0.3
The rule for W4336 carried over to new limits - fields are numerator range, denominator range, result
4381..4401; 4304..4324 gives 1.13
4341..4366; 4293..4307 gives 1.19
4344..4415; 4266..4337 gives 1.11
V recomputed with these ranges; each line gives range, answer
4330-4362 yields 12.7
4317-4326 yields 13.1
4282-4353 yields 12.1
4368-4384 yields 13.5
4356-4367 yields 14.3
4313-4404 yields 13.1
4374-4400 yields 13.3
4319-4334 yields 12.6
